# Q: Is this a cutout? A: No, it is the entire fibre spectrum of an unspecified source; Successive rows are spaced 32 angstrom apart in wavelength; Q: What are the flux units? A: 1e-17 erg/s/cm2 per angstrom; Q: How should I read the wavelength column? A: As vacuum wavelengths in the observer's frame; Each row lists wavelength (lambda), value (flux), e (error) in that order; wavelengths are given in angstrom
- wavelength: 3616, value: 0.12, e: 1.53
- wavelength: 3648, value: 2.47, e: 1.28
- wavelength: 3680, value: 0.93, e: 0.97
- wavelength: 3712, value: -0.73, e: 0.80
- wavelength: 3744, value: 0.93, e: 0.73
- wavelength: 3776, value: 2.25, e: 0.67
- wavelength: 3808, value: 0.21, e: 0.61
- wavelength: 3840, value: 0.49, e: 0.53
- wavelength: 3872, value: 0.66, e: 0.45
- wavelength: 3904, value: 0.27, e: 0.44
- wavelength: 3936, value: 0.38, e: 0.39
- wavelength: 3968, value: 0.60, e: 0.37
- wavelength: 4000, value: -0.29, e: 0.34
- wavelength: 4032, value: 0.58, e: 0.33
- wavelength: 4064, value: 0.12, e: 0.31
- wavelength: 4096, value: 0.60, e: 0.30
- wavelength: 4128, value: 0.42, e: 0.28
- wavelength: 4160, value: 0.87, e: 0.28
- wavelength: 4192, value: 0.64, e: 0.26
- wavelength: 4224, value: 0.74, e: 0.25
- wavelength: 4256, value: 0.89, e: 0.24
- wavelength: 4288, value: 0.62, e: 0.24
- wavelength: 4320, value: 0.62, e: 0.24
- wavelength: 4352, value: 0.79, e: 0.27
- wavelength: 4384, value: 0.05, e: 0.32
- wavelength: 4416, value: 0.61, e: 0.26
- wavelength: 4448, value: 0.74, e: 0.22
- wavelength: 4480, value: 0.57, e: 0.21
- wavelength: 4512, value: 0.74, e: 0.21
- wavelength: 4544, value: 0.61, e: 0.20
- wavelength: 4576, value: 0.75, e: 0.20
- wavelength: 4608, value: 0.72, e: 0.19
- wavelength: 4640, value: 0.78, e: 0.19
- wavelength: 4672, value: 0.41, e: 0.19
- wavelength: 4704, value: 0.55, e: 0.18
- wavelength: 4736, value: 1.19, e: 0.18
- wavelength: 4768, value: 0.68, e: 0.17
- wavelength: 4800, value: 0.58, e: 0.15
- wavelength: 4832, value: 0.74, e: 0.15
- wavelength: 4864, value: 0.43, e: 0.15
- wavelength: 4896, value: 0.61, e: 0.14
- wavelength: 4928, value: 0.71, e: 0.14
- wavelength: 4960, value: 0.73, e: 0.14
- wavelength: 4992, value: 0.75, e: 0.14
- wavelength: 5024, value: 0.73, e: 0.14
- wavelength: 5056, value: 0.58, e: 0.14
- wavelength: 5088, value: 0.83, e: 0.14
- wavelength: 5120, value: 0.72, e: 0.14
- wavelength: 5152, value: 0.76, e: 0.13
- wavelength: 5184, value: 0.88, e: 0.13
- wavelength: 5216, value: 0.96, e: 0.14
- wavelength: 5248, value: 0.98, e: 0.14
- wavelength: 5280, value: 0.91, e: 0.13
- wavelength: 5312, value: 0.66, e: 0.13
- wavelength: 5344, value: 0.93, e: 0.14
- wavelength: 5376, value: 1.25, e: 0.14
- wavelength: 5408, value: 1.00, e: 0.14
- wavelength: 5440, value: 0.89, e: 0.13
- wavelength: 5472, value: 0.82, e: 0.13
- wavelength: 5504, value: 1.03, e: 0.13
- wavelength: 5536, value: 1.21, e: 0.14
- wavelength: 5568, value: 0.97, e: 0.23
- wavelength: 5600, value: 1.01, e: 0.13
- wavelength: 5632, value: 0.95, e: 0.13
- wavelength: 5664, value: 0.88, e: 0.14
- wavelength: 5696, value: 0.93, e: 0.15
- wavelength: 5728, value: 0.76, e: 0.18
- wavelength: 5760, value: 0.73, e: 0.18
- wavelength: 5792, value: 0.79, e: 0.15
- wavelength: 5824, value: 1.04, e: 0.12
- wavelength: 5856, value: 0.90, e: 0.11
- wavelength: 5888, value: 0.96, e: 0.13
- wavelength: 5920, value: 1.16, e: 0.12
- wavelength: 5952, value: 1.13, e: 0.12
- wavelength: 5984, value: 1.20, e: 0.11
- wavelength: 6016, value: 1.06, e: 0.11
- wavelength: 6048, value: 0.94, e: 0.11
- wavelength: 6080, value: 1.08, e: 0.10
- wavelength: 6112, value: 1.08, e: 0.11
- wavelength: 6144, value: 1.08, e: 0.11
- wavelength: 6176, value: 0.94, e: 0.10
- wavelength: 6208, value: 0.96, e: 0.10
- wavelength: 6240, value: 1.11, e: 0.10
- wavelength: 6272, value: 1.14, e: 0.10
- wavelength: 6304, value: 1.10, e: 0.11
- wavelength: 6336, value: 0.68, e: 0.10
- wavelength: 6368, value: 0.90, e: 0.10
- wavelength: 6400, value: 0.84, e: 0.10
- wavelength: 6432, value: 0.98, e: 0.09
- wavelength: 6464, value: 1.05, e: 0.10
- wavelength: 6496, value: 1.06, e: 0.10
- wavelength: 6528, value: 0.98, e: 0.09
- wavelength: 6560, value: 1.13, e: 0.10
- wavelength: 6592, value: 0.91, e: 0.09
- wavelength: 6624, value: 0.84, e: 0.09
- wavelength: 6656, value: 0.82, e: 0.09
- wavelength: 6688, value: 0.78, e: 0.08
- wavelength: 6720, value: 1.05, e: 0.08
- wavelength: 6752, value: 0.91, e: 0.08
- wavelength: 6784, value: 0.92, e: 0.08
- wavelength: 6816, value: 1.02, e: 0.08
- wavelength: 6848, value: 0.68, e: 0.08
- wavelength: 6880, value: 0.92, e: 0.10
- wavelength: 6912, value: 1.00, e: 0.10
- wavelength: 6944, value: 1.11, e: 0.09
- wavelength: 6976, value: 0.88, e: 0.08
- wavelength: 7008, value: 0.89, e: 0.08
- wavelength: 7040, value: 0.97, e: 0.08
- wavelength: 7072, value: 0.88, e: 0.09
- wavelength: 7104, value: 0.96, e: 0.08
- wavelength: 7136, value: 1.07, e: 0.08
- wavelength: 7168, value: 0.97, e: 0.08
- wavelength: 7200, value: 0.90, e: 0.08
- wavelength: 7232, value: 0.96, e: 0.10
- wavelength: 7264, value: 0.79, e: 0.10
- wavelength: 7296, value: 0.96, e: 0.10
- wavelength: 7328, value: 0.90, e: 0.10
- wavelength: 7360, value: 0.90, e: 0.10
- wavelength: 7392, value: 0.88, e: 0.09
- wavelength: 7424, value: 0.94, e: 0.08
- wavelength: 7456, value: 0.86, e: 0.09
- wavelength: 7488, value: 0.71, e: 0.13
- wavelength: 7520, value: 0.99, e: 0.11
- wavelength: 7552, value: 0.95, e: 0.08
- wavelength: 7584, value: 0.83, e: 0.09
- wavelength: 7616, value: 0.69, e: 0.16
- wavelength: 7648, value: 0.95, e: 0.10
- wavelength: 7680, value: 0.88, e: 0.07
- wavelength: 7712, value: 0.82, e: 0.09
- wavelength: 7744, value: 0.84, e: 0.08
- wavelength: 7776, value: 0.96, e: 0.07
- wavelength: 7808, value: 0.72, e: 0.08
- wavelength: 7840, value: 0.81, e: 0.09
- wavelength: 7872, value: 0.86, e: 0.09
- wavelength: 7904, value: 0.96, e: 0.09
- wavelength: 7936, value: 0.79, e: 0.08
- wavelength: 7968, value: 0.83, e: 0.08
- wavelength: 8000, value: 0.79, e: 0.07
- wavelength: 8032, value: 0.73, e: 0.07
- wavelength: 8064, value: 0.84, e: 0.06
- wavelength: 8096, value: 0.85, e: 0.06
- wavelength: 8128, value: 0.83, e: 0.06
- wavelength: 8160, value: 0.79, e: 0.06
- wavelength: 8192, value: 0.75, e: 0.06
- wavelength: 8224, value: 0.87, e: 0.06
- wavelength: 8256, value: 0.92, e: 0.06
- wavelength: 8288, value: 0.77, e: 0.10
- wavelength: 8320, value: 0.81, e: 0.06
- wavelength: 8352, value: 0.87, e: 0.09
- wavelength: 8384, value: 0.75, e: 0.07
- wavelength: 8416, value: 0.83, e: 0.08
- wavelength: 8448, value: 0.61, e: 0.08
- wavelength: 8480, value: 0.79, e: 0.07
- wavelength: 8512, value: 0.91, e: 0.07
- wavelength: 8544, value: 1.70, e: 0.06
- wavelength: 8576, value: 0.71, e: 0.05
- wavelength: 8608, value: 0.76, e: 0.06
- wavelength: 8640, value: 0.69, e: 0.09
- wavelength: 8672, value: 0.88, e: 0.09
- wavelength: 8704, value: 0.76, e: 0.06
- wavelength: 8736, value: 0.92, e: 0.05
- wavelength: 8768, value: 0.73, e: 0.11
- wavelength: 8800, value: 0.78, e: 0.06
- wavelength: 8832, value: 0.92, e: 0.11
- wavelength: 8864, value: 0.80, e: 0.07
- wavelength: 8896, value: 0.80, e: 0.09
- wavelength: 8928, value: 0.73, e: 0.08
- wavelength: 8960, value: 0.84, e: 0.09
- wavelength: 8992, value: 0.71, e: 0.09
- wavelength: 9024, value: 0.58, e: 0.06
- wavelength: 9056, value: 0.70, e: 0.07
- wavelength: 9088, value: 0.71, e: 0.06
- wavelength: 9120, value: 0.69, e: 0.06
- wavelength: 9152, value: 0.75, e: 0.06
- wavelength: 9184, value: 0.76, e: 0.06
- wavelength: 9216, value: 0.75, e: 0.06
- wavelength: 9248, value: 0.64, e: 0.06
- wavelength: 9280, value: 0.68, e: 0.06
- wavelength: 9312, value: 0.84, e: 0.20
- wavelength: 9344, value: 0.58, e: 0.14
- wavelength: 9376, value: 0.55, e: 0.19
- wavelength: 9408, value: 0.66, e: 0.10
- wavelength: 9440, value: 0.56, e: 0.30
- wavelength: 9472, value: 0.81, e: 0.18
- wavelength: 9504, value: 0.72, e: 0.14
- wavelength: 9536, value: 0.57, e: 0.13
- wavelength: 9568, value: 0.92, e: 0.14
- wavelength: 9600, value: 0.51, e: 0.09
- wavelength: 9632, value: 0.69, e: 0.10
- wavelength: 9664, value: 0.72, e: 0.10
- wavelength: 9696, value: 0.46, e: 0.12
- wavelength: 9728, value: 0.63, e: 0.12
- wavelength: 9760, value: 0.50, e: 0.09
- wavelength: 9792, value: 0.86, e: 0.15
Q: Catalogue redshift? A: 0.30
